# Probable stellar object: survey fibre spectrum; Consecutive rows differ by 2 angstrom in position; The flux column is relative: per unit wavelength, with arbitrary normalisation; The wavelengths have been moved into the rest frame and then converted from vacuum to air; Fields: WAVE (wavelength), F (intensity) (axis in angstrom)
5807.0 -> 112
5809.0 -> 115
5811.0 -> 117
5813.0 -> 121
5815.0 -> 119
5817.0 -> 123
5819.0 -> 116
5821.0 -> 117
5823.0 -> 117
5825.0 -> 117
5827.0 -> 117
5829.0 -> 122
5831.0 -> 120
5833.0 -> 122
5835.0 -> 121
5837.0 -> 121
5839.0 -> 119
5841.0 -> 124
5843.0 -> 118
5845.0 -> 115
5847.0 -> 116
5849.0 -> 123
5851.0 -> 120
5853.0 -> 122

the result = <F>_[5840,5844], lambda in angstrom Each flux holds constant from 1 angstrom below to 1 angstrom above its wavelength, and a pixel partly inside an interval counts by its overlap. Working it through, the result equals 121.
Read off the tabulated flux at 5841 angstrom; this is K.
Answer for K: 124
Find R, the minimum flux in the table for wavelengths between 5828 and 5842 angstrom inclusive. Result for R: 119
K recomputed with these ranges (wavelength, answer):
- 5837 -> 121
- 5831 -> 120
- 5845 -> 115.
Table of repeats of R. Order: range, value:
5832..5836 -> 121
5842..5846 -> 115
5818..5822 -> 116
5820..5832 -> 117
